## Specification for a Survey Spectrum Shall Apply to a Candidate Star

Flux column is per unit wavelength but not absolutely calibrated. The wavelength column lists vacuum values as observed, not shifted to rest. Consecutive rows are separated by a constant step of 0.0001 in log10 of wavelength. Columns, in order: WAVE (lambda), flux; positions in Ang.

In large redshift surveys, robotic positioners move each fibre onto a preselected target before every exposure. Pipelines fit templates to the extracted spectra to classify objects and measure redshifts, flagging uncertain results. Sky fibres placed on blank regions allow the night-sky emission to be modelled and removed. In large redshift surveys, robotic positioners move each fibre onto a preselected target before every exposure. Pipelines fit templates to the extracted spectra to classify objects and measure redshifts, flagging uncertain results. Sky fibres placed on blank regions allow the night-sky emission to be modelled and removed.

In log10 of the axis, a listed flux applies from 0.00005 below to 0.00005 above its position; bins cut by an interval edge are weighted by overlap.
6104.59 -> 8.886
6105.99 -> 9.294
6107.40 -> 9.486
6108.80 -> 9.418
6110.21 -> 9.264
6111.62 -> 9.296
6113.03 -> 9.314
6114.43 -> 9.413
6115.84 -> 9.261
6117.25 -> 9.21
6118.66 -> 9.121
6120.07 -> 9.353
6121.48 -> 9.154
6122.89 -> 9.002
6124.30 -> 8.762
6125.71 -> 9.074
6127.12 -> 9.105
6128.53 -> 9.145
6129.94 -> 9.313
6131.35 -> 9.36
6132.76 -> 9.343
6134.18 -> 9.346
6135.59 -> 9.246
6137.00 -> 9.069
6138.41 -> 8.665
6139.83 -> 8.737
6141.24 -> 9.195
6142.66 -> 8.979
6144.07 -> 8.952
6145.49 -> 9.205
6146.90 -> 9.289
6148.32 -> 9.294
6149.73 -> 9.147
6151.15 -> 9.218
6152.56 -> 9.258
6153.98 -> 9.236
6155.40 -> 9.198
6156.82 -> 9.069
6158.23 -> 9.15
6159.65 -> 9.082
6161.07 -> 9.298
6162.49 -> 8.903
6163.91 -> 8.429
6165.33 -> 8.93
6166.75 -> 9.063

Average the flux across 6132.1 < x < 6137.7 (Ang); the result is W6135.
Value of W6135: 9.25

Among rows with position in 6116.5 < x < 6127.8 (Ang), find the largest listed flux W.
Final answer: 9.353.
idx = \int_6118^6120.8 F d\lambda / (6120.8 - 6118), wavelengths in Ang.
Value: 9.23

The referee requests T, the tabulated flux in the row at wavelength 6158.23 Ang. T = 9.15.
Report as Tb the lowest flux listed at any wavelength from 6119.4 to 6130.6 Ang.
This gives 8.762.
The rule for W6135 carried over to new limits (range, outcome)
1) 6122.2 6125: 8.88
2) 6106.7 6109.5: 9.47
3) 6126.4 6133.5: 9.25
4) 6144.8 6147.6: 9.26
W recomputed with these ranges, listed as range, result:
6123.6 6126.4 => 9.074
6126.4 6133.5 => 9.36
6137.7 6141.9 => 9.195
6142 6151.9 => 9.294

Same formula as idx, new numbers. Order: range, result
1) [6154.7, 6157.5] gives 9.13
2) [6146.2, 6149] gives 9.28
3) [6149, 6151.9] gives 9.21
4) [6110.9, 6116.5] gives 9.32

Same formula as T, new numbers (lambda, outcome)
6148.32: 9.294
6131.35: 9.36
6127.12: 9.105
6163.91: 8.429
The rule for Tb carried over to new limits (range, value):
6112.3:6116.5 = 9.261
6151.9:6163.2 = 8.903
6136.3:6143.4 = 8.665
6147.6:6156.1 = 9.147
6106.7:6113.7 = 9.264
